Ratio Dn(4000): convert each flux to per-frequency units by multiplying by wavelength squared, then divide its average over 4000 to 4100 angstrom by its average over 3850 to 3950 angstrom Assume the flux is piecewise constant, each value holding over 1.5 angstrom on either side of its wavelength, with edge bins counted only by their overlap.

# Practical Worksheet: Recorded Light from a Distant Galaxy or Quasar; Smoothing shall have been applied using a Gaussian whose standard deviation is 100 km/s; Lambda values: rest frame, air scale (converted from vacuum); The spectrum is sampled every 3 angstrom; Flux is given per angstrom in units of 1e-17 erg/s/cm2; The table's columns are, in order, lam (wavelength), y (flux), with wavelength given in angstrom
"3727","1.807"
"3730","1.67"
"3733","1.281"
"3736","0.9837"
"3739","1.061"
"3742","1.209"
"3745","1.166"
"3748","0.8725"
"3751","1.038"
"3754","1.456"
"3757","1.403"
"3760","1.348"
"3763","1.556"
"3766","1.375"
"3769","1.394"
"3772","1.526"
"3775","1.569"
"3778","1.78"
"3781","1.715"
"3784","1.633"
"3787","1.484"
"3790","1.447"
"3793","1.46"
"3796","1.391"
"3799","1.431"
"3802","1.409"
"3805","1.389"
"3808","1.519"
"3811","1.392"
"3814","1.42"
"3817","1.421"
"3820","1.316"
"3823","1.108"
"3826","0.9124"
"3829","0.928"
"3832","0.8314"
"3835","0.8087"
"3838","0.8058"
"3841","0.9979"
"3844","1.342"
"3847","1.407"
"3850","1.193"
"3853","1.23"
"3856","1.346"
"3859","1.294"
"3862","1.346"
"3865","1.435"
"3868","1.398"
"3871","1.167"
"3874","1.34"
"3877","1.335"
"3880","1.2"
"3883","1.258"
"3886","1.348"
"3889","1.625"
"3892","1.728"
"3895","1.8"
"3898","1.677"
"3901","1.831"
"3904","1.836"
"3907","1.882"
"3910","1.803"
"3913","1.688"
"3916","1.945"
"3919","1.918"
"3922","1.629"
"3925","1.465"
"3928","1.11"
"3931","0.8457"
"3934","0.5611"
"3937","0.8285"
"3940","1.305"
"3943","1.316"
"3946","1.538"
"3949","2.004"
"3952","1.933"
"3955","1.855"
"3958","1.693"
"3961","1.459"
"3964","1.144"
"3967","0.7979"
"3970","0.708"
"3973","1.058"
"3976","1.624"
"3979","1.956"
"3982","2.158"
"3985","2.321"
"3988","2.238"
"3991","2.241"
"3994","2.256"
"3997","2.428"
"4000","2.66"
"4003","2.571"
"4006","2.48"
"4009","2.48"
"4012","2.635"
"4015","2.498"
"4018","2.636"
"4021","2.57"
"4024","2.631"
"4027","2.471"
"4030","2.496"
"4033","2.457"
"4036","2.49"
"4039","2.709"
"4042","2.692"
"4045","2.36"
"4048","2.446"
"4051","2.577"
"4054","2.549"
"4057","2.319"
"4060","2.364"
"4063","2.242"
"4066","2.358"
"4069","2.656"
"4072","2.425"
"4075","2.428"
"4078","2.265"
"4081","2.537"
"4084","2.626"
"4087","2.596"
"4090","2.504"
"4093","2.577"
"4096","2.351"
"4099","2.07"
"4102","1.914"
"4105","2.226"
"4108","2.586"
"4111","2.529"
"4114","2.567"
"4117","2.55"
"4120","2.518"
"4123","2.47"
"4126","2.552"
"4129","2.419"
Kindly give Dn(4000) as 1.85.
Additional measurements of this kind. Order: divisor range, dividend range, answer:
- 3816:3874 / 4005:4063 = 2.35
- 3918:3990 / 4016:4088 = 1.77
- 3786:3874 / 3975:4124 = 2.15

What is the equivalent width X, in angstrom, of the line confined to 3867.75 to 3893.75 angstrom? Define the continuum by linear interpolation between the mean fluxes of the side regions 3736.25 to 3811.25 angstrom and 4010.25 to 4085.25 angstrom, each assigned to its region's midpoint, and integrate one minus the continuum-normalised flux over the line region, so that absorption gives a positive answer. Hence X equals 6.35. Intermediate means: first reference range 1.39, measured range 1.38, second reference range 2.5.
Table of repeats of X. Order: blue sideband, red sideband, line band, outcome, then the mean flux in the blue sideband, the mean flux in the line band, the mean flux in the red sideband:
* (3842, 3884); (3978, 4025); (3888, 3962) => 8.6 angstrom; 1.3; 1.57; 2.43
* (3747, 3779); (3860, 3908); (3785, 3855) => 9.5 angstrom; 1.39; 1.25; 1.51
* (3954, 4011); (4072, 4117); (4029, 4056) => -4.3 angstrom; 1.91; 2.53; 2.42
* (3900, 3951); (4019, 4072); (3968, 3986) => 3.2 angstrom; 1.5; 1.6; 2.49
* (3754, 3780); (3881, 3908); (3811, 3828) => 3.5 angstrom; 1.5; 1.24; 1.65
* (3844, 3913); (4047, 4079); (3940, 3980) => 9.2 angstrom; 1.48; 1.46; 2.42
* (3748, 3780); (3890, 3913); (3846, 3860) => 3.1 angstrom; 1.42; 1.29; 1.78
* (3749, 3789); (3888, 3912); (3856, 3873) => 3.6 angstrom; 1.47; 1.33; 1.77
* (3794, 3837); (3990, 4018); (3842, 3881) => 5.8 angstrom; 1.23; 1.31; 2.49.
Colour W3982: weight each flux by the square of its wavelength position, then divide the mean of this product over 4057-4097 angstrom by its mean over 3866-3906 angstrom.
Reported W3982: 1.8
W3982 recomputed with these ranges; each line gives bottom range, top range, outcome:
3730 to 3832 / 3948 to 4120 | 1.93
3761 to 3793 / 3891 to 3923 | 1.25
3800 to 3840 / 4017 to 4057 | 2.41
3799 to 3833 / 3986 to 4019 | 2.16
